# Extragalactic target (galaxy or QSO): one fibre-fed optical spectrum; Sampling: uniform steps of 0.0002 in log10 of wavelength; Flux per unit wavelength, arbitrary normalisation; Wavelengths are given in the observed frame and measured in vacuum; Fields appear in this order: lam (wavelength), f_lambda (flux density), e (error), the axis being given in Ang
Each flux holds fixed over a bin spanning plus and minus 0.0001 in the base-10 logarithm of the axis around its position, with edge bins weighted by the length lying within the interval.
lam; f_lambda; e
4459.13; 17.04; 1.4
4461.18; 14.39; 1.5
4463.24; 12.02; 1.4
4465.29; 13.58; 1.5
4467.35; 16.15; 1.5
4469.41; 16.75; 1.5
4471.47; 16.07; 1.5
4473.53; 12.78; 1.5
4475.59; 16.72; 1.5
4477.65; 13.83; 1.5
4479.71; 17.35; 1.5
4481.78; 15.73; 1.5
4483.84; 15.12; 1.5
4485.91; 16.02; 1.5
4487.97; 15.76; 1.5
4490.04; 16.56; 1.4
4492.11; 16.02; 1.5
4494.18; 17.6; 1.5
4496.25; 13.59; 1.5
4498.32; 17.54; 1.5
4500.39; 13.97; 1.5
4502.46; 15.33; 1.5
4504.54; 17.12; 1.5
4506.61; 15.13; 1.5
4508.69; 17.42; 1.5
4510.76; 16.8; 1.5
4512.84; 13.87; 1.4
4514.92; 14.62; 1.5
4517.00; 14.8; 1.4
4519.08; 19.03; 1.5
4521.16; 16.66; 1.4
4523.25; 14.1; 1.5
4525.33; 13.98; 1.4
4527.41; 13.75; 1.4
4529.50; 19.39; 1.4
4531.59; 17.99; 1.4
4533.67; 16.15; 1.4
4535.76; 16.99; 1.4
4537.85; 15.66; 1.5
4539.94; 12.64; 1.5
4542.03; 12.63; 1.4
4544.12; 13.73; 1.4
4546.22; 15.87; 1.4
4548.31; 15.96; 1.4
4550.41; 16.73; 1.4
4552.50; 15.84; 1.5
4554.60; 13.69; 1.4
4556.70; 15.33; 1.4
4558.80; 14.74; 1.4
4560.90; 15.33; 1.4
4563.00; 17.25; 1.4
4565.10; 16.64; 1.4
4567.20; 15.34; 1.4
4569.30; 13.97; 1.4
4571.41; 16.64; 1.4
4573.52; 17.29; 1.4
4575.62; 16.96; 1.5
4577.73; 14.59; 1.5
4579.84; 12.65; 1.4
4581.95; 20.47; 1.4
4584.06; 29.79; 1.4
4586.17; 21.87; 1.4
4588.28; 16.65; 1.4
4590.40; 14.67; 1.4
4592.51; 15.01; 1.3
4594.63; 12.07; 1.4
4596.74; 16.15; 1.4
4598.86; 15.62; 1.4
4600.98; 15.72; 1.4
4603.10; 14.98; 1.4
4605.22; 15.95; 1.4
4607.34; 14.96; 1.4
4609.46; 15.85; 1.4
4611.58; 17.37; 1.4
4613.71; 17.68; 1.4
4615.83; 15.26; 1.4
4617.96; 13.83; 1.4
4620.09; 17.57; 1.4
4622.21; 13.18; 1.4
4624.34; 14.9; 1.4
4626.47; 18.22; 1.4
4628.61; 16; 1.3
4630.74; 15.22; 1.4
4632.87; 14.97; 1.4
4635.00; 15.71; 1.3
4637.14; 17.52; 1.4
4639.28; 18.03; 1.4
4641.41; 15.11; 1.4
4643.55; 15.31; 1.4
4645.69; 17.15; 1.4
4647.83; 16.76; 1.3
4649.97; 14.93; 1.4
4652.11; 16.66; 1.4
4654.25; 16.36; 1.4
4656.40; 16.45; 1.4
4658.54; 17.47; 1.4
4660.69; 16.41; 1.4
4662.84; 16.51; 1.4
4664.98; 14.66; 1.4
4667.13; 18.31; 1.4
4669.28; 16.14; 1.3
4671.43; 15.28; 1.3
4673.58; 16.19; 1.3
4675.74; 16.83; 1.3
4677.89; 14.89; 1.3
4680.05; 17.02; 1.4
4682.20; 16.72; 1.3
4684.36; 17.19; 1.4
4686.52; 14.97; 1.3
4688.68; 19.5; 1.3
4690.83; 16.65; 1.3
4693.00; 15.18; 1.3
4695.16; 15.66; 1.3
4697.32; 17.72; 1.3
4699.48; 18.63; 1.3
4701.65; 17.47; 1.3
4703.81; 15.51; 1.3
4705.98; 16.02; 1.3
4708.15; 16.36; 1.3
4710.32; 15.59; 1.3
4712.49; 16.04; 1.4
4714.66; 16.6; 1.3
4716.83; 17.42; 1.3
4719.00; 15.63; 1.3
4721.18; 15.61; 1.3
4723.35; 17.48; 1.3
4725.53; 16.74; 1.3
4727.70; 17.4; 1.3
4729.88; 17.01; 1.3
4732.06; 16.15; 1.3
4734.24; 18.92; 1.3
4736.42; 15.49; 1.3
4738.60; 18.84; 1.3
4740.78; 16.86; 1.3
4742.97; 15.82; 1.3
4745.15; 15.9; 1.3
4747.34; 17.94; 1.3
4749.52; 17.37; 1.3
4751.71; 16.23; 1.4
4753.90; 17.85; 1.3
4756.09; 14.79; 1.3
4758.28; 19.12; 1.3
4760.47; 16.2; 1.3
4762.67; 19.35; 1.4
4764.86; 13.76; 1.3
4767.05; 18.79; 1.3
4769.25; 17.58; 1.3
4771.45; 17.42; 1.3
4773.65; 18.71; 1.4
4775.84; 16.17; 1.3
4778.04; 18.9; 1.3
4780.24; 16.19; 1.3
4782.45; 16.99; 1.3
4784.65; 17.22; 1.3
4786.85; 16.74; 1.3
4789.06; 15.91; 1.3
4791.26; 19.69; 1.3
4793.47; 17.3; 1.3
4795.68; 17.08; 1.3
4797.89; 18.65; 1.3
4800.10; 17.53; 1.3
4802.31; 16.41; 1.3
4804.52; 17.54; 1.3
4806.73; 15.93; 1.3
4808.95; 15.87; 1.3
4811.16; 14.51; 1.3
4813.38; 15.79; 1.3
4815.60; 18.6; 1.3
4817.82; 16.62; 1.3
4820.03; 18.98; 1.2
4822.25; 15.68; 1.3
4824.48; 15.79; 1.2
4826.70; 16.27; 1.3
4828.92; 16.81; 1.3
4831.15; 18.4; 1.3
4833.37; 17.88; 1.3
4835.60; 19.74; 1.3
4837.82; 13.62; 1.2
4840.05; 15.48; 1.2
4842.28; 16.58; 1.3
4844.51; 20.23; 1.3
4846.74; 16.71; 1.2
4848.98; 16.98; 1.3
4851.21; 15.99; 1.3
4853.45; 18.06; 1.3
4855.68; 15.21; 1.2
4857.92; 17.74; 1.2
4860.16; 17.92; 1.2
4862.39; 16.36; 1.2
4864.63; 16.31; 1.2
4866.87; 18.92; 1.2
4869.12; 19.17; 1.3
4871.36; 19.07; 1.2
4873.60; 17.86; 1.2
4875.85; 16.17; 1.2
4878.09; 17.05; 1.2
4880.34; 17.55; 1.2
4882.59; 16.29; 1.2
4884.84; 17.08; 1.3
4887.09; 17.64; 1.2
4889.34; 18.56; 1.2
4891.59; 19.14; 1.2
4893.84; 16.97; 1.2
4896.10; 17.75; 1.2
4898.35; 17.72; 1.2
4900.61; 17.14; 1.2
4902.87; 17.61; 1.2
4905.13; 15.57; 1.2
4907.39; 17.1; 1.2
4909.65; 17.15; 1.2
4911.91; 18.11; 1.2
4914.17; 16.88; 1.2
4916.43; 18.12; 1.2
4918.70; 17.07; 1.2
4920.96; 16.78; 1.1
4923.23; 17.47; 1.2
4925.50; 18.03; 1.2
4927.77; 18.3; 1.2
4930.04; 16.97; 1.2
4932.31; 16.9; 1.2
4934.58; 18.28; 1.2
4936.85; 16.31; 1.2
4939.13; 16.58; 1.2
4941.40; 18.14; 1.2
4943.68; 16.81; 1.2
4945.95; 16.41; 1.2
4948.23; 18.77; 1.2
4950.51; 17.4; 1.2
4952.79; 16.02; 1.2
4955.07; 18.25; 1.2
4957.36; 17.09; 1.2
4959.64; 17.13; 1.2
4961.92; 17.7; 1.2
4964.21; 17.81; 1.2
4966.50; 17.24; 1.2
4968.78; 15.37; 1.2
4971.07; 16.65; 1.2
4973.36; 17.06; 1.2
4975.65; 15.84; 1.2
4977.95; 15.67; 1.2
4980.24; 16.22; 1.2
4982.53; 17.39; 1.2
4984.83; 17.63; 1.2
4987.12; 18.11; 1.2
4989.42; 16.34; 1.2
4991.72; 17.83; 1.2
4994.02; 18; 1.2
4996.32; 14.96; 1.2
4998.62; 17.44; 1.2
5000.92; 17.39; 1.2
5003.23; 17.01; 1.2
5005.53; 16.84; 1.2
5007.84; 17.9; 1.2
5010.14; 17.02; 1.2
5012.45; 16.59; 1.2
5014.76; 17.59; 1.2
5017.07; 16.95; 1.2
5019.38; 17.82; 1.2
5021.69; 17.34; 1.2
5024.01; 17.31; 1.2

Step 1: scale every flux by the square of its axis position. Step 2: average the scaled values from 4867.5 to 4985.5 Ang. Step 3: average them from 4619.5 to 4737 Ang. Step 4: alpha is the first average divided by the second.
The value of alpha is 1.17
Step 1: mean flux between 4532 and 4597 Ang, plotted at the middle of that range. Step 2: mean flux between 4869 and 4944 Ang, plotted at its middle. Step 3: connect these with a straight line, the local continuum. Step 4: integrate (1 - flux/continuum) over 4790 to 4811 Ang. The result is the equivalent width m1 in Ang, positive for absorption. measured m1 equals -0.2 Ang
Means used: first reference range 16.1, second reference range 17.4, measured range 17.2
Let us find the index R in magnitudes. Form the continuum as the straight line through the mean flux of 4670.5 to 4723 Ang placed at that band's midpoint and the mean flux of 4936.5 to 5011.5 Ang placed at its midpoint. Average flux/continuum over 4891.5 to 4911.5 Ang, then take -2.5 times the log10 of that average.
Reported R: -0.025 mag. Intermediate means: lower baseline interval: 16.5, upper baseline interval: 17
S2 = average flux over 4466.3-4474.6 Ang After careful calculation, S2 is 15.4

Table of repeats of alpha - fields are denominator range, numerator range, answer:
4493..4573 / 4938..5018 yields 1.32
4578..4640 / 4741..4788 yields 1.11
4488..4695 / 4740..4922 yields 1.18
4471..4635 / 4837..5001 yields 1.26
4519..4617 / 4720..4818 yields 1.15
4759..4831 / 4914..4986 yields 1.07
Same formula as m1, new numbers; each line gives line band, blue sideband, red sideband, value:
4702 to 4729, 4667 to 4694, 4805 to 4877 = 0.31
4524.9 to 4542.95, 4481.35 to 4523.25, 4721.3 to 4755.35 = 0.57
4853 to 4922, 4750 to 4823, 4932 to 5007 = -1.38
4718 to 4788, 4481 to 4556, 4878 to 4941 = -1.47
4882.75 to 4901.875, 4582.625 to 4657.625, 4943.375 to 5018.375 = -0.89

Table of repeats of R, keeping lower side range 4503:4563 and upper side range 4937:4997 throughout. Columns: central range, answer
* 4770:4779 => -0.09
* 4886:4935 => -0.04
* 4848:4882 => -0.04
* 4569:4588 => -0.17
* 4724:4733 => -0.04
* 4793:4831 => -0.02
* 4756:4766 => -0.03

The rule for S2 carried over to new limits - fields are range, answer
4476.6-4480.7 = 15.6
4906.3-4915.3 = 17.3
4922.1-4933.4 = 17.5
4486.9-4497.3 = 15.9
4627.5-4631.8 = 15.6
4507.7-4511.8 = 17.1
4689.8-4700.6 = 16.8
